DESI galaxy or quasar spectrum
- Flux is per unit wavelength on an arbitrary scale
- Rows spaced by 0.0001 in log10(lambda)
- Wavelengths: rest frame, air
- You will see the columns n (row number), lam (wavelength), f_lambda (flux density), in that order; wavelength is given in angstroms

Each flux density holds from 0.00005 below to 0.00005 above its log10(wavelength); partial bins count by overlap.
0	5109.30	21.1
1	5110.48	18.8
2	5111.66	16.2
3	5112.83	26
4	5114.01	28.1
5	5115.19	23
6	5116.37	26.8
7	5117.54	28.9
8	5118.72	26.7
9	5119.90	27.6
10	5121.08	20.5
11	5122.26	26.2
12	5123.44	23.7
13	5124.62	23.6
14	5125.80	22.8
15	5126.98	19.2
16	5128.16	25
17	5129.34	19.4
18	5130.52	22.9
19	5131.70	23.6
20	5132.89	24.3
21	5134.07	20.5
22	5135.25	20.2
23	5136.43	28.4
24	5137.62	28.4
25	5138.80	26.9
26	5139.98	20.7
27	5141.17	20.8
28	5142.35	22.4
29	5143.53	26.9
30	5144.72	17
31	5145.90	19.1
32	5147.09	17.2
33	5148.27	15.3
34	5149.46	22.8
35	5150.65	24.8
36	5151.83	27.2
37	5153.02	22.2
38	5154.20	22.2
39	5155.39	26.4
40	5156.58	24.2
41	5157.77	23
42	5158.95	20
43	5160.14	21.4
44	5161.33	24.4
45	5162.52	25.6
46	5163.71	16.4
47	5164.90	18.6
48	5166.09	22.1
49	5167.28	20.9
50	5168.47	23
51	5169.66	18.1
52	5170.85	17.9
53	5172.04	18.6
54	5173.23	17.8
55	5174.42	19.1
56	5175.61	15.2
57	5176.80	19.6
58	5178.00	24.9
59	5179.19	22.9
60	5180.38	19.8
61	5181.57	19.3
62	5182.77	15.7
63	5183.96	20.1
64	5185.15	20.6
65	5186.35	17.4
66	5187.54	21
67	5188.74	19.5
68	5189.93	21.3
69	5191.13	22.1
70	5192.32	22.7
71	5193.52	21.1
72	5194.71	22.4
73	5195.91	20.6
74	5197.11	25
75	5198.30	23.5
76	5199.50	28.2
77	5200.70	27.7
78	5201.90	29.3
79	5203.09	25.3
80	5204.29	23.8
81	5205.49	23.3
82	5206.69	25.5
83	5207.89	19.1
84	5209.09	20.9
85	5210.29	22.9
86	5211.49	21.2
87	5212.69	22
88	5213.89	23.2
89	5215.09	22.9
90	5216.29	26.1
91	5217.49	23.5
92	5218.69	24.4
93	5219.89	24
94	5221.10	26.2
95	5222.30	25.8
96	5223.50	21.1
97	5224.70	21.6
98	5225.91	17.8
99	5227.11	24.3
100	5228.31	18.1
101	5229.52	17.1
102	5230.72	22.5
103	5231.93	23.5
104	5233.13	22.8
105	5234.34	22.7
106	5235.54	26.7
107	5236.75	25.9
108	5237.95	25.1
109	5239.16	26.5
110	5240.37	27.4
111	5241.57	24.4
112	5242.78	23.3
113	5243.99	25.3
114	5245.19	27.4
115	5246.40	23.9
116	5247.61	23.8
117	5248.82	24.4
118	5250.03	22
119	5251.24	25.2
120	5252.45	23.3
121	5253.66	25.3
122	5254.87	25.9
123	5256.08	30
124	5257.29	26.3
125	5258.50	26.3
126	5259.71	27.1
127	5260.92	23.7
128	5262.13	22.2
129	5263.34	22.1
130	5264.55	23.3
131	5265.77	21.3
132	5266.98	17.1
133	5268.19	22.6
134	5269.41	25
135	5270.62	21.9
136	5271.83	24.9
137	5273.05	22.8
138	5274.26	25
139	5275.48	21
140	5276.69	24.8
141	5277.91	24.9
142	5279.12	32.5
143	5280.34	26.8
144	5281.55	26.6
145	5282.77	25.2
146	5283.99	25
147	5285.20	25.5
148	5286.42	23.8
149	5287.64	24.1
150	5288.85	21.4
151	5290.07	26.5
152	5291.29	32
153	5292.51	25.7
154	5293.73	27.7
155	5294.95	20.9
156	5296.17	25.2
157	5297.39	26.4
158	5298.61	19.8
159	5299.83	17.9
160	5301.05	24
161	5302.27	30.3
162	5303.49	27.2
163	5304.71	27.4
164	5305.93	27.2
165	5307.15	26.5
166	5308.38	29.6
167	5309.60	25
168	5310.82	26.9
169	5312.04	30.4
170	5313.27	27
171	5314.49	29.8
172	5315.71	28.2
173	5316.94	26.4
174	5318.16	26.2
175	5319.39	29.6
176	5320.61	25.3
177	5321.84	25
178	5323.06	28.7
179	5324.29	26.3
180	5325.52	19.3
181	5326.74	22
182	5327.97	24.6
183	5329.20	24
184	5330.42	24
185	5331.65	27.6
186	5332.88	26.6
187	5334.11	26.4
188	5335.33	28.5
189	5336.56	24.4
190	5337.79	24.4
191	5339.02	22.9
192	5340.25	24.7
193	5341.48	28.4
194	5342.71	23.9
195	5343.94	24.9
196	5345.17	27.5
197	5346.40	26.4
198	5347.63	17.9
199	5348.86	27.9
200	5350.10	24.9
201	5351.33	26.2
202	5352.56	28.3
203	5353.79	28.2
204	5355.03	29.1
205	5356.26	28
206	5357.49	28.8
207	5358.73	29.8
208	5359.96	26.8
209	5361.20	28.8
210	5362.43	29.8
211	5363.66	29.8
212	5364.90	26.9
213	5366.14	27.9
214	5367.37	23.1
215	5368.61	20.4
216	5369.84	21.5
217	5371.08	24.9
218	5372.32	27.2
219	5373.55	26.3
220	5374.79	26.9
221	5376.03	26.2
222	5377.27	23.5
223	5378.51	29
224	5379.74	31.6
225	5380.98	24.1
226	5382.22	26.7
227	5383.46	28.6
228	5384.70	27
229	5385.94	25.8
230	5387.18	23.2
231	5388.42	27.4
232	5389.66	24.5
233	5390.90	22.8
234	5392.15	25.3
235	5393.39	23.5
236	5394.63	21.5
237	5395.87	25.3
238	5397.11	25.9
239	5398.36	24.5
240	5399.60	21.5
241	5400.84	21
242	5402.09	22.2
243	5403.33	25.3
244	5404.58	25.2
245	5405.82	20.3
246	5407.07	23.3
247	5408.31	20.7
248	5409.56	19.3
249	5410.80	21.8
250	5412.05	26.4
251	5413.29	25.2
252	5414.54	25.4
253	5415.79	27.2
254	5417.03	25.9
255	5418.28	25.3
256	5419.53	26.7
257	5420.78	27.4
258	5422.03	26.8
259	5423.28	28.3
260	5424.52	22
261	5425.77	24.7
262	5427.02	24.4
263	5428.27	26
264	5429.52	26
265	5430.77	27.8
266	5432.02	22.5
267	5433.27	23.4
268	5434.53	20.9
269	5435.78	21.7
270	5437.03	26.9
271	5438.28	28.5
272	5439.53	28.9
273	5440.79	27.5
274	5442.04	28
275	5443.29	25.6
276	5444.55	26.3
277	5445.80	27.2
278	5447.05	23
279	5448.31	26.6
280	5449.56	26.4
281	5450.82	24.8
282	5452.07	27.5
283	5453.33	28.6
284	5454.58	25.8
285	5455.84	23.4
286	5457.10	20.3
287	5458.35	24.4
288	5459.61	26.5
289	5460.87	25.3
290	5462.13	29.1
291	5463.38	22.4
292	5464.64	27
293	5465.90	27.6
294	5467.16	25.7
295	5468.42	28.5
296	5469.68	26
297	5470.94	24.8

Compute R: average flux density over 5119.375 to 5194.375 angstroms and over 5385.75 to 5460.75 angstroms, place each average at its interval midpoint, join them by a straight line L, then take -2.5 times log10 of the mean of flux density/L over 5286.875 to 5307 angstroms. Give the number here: -0.09 mag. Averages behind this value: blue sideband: 21.6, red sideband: 24.8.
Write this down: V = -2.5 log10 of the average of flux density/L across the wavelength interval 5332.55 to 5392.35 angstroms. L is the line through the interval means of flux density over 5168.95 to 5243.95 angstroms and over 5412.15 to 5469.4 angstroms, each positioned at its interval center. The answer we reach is -0.07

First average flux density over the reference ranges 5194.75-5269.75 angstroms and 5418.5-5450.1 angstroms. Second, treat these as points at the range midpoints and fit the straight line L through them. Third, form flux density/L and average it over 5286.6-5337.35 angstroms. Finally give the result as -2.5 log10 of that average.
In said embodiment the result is -0.06 mag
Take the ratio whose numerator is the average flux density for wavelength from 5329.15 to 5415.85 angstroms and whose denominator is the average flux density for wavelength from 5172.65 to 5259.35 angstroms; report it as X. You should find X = 1.1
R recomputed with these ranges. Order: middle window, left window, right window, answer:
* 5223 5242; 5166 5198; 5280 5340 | -0.02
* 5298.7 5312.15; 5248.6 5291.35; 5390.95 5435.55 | -0.07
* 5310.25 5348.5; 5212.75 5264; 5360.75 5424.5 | -0.05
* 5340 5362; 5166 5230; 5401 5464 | -0.12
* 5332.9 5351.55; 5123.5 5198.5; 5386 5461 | -0.07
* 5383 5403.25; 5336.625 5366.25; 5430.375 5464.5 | 0.08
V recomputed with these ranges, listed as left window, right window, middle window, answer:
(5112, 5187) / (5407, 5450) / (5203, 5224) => -0.025 mag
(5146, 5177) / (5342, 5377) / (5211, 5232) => 0.002 mag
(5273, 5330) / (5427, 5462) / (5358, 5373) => -0.032 mag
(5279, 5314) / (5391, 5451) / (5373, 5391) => -0.050 mag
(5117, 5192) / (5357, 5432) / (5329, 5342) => -0.052 mag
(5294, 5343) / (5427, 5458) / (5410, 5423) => -0.009 mag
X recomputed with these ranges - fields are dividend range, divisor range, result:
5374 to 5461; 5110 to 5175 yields 1.12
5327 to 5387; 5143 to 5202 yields 1.23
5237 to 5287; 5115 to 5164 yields 1.07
